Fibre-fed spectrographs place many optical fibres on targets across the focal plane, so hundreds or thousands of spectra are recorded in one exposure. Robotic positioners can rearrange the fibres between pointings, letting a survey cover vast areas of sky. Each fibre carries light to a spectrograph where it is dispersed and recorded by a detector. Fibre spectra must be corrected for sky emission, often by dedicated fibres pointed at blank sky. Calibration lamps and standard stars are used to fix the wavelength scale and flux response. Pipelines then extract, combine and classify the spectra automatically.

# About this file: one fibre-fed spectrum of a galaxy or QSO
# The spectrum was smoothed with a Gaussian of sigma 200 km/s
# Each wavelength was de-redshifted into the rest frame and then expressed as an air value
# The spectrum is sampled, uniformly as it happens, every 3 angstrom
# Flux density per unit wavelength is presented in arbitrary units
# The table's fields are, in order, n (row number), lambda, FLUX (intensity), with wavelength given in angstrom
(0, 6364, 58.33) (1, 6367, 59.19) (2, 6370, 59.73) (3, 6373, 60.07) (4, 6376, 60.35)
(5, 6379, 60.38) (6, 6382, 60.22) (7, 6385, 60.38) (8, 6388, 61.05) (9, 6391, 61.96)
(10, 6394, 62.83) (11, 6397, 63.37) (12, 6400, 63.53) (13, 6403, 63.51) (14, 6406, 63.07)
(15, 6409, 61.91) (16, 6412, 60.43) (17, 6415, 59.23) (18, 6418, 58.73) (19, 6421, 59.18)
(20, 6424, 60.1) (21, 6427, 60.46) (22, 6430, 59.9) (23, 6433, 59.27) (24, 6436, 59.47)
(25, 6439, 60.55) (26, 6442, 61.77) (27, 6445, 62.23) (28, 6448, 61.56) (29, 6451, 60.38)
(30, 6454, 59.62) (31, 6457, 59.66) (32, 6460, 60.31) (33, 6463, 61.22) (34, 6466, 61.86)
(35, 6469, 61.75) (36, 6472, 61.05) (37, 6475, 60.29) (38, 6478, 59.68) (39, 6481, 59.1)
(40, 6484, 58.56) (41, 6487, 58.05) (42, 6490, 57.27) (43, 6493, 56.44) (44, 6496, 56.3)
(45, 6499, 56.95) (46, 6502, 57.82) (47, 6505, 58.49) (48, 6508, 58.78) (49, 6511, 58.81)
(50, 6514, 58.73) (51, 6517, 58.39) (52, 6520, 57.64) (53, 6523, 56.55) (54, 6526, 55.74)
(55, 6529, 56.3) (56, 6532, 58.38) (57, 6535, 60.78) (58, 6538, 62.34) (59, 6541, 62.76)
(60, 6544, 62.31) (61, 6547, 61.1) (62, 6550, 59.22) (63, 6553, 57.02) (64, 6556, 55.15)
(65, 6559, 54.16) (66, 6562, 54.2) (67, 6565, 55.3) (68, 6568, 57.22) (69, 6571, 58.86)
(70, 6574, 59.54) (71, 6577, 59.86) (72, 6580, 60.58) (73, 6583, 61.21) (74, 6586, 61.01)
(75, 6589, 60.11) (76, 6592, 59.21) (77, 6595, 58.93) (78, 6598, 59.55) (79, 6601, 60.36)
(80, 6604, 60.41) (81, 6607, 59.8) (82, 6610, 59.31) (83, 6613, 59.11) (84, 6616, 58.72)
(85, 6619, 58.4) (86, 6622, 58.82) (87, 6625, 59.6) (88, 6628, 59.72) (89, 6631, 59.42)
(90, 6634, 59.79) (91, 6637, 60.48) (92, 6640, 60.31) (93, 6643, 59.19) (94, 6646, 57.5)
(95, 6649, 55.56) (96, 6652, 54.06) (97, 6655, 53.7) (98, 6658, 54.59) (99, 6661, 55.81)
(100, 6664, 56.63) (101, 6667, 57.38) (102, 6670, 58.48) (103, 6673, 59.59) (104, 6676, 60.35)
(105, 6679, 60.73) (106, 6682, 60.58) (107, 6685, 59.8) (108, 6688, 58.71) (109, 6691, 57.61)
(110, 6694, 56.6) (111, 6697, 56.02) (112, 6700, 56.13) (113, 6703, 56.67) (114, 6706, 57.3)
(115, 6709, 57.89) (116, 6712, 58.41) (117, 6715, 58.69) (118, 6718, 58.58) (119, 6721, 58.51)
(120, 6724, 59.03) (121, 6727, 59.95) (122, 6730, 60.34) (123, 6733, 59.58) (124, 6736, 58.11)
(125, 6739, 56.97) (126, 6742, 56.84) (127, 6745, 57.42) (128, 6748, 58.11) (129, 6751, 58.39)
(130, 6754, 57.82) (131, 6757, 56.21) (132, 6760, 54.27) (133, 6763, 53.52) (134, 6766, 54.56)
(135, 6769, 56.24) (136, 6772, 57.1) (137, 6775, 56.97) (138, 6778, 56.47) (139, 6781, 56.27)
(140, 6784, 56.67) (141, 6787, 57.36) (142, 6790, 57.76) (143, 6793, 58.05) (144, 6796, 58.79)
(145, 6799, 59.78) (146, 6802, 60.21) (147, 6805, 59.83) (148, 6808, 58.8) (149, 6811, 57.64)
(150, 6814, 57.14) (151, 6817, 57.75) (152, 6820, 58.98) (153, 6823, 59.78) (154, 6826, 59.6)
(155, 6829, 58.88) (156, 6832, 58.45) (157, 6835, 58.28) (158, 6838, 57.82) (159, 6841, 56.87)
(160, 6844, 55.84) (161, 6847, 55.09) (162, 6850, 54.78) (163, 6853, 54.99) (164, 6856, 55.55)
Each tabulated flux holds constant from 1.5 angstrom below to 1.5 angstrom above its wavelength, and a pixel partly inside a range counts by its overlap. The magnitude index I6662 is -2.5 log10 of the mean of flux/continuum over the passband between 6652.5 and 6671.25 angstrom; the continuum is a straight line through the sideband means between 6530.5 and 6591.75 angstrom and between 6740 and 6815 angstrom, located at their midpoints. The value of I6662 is 0.043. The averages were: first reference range 59.1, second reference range 57.3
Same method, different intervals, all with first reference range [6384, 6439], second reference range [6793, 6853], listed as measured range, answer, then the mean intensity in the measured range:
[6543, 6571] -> 0.05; 57.3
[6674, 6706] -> 0.01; 58.3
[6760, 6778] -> 0.05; 55.6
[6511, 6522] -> 0.04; 58.3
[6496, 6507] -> 0.05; 57.6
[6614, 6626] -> 0.01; 58.9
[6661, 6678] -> 0.02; 58.3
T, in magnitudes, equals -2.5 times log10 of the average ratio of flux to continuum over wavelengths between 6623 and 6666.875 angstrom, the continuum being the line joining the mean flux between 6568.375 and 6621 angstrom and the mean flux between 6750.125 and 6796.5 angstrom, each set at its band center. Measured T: 0.022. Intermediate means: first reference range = 59.6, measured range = 57.6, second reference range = 56.6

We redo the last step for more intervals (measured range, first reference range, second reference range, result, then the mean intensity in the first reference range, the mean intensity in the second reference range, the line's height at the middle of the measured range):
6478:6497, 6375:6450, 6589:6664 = 0.04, 61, 58.4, 60.1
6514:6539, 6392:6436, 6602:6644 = 0.04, 61.1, 59.5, 60.2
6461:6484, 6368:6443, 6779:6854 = 0.00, 60.8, 57.8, 60.3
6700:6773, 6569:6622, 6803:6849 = 0.02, 59.7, 58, 58.7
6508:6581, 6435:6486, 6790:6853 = 0.03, 60.5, 58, 59.9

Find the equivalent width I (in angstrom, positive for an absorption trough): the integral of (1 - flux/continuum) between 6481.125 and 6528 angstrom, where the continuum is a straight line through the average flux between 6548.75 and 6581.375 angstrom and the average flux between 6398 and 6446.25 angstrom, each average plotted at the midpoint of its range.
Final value 0.9 angstrom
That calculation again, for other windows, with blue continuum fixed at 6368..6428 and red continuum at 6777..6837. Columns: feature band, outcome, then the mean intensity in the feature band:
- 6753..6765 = 0.7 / 55.3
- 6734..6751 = 0.3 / 57.6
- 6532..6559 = 0.2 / 59.7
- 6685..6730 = 0.7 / 58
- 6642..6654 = 0.6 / 56.3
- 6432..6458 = 0.1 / 60.5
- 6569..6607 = -0.1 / 59.9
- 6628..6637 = 0.0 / 59.8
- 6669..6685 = -0.2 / 60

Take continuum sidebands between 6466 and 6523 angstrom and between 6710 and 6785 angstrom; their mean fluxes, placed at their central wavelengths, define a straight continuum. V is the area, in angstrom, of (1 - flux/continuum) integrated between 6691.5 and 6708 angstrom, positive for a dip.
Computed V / 0.3 angstrom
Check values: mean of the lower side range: 58.6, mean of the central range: 56.6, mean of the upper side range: 57.4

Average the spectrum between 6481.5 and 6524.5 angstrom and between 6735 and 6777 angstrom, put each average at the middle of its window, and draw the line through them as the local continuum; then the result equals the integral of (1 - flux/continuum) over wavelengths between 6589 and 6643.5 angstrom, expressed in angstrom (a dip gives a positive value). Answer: -2.2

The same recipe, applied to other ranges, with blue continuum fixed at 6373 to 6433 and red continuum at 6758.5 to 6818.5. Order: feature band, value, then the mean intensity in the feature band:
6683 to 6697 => 0.0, 58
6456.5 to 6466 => 0.0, 60.7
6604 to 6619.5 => -0.1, 59.2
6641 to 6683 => 0.8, 57.4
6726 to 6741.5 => -0.3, 58.8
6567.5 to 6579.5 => 0.0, 59.2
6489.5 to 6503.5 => 0.7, 56.9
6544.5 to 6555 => 0.1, 59.2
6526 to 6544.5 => -0.1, 60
